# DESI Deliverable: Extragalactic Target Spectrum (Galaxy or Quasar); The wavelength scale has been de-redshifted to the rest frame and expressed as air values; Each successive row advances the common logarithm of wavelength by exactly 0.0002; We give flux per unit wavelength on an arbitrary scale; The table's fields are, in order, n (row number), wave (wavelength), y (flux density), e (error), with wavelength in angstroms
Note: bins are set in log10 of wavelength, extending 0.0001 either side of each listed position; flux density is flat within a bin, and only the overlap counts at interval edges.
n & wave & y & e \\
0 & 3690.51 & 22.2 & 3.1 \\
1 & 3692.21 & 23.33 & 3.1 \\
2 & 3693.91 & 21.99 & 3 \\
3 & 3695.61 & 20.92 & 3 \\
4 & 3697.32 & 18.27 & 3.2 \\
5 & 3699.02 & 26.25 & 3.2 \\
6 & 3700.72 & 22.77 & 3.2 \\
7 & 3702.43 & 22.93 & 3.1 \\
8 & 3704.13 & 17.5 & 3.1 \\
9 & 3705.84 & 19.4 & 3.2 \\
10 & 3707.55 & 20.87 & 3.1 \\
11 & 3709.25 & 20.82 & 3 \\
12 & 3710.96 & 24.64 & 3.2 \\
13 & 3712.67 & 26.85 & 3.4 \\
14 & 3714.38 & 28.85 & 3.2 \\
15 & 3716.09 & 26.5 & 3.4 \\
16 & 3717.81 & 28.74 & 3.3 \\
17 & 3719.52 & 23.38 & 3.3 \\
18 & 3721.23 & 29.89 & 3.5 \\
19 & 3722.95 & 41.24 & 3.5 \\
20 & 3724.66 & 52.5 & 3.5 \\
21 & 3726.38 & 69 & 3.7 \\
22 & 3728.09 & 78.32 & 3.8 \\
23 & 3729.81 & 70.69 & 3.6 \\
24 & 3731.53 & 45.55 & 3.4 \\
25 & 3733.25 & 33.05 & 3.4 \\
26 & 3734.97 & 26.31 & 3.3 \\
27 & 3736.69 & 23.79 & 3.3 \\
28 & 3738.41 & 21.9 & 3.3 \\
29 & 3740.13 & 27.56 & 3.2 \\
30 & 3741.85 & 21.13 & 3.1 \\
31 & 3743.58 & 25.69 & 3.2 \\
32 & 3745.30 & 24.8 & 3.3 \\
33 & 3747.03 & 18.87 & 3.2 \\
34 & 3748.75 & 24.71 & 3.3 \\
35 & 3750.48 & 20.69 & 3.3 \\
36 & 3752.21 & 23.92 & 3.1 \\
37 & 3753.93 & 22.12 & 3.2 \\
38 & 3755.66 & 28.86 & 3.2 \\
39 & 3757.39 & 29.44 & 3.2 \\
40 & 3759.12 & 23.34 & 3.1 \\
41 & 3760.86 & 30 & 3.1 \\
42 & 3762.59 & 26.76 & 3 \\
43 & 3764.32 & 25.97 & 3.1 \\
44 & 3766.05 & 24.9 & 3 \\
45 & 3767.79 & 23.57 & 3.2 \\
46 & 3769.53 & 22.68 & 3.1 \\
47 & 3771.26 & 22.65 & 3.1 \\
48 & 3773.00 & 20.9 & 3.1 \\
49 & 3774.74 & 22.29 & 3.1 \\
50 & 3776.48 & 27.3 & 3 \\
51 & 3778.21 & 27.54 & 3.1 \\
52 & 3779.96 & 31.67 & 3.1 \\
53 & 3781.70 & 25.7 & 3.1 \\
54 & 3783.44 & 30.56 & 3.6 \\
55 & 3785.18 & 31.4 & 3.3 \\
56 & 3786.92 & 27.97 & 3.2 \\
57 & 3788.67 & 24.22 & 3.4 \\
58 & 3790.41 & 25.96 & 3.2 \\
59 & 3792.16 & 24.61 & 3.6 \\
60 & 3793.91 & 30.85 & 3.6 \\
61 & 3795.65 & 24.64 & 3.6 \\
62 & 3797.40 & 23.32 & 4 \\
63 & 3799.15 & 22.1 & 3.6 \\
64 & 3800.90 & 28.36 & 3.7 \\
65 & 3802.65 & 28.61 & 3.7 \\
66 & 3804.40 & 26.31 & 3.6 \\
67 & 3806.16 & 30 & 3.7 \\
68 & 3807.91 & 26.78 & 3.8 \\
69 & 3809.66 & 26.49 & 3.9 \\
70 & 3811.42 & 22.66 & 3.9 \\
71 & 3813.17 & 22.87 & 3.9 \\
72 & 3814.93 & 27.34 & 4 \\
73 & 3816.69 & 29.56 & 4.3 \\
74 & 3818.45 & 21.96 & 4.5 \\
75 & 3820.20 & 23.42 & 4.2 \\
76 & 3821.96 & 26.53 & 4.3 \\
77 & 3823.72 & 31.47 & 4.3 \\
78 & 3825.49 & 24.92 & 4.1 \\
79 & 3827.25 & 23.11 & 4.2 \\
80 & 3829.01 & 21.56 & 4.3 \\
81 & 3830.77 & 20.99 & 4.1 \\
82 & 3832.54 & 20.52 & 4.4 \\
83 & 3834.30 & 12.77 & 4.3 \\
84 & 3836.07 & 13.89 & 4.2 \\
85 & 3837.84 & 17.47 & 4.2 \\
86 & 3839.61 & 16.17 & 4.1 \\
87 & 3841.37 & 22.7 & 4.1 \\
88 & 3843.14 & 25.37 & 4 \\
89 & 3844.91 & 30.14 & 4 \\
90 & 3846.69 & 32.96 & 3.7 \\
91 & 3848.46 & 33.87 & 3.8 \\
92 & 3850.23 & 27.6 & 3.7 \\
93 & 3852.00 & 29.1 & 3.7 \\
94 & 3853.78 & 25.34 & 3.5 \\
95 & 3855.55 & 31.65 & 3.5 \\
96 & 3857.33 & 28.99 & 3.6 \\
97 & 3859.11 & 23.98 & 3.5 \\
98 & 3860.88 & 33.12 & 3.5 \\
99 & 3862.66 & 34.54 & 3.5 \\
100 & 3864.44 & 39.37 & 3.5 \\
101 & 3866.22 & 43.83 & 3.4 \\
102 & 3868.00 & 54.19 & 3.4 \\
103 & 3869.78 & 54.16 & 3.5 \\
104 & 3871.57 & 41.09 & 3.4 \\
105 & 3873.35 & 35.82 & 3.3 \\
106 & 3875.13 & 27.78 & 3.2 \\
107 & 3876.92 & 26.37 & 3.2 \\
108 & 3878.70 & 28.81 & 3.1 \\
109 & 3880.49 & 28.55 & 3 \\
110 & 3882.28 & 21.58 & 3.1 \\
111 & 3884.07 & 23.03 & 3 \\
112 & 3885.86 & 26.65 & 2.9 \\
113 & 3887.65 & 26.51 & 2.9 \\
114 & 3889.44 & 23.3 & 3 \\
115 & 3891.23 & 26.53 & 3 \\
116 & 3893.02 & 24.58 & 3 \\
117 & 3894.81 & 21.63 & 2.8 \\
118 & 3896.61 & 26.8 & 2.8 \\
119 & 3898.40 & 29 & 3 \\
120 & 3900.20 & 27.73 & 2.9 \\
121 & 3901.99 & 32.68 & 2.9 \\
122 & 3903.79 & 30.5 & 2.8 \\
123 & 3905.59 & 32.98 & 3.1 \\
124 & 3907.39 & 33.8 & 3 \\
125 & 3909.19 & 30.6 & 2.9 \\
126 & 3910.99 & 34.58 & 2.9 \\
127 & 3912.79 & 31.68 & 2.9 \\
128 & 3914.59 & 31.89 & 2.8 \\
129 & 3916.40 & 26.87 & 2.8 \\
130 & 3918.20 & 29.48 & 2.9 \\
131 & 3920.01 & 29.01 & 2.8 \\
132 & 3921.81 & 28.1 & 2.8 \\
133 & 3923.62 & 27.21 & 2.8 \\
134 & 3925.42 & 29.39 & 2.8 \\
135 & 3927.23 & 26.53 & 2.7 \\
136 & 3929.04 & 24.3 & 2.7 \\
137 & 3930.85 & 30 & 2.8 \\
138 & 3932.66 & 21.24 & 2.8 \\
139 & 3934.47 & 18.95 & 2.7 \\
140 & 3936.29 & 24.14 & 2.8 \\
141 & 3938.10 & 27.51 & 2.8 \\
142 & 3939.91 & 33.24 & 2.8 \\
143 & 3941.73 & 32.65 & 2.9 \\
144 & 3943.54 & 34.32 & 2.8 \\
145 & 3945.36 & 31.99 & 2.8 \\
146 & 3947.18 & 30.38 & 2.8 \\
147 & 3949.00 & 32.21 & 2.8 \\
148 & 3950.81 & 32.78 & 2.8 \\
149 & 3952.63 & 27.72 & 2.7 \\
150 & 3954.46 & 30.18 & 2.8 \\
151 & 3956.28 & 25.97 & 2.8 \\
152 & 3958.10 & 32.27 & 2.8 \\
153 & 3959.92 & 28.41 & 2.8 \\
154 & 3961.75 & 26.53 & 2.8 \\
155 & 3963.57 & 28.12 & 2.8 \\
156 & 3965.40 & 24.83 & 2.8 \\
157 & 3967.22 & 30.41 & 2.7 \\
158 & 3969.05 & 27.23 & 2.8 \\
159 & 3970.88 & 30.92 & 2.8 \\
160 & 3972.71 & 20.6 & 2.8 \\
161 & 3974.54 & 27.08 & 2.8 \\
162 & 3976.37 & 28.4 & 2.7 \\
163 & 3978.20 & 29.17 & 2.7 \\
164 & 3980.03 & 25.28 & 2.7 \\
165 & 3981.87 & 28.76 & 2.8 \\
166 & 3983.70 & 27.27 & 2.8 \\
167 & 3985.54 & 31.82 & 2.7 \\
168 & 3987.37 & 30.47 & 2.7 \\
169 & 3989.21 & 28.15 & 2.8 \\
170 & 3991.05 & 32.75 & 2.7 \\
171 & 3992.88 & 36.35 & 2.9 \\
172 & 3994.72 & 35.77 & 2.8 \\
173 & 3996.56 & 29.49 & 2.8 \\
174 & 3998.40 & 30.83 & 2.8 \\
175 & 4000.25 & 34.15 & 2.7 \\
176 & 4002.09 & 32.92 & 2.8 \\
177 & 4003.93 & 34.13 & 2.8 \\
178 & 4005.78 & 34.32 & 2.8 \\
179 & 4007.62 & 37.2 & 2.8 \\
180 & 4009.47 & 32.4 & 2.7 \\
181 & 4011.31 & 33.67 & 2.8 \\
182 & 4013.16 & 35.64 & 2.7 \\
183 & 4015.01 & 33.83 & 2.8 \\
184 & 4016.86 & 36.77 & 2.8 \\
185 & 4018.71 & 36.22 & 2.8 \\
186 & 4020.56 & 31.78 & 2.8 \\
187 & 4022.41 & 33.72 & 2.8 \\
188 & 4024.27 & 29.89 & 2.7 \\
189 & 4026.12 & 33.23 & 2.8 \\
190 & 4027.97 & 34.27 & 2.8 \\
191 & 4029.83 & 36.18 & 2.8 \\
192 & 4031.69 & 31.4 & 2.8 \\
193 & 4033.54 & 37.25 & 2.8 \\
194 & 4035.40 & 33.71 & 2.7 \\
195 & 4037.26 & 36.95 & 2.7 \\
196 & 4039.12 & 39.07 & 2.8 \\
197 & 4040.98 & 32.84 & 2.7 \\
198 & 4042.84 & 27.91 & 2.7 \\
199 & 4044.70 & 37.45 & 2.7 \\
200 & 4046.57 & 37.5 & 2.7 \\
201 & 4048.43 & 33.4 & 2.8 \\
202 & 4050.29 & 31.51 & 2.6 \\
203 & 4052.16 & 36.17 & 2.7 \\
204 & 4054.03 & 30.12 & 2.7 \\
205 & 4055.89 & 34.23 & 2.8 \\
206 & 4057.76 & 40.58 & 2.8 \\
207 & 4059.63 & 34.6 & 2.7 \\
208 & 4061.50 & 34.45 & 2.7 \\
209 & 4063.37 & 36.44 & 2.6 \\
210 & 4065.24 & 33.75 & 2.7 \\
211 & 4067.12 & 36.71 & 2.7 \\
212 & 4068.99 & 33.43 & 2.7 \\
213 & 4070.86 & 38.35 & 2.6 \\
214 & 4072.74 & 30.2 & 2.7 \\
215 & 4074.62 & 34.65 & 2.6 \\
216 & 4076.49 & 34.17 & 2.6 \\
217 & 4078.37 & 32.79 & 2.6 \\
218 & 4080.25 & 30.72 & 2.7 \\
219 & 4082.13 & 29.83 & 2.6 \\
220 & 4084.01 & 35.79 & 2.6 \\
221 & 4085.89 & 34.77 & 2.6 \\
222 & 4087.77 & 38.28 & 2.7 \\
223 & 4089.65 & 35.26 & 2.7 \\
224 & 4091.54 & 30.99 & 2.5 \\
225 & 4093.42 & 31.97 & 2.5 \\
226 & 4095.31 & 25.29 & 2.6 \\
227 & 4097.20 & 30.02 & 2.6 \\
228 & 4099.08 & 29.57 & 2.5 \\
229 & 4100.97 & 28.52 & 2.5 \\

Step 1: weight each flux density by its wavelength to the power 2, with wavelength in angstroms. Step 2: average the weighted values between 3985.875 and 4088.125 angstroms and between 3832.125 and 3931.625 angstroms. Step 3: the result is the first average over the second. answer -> 1.3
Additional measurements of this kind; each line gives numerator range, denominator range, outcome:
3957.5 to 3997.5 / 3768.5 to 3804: 1.23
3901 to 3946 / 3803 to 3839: 1.31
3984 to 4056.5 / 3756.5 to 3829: 1.45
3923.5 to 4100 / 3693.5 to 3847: 1.34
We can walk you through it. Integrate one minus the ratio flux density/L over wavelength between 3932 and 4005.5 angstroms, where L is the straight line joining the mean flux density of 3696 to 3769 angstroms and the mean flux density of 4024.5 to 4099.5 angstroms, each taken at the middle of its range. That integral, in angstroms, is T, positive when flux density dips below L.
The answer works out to 7.2 angstroms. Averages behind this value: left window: 29.5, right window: 33.9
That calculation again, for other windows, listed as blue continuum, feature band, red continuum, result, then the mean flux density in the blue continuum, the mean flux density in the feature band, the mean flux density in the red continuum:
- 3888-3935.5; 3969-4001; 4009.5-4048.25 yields 2.3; 28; 29.7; 34.4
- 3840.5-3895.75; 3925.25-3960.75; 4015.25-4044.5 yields 4.0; 30.7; 28.7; 34.2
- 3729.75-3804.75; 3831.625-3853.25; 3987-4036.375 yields 3.9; 26.7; 23.6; 33.6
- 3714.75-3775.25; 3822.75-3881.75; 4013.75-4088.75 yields 5.6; 30.9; 29.1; 34.4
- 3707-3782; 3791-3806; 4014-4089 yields 2.2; 30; 26.3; 34.4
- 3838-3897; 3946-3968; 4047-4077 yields 2.0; 30.1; 29.2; 34.6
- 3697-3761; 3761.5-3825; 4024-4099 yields 9.8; 30.1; 26.1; 33.9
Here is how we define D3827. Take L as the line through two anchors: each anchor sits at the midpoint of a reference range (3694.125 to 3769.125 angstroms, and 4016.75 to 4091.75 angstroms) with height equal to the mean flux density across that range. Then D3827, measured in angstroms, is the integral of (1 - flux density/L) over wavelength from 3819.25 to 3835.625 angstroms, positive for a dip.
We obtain 4.37 angstroms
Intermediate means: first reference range 29.3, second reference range 34.3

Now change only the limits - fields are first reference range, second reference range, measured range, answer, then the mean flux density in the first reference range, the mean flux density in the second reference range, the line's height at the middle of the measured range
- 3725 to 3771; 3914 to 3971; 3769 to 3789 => 3.0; 31.4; 28.5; 30.9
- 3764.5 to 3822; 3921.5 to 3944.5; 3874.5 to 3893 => 0.8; 25.9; 27.5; 26.9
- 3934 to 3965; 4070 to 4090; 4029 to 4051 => -1.4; 29.3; 34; 32.6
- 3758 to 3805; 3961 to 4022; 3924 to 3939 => 2.2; 26.1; 31.1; 29.6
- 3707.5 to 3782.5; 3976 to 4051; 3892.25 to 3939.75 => 5.6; 30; 33.1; 32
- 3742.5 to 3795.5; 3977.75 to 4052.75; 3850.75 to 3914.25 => -4.5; 25.6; 33.2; 29.1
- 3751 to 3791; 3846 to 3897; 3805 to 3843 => 7.4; 26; 31.1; 28.7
